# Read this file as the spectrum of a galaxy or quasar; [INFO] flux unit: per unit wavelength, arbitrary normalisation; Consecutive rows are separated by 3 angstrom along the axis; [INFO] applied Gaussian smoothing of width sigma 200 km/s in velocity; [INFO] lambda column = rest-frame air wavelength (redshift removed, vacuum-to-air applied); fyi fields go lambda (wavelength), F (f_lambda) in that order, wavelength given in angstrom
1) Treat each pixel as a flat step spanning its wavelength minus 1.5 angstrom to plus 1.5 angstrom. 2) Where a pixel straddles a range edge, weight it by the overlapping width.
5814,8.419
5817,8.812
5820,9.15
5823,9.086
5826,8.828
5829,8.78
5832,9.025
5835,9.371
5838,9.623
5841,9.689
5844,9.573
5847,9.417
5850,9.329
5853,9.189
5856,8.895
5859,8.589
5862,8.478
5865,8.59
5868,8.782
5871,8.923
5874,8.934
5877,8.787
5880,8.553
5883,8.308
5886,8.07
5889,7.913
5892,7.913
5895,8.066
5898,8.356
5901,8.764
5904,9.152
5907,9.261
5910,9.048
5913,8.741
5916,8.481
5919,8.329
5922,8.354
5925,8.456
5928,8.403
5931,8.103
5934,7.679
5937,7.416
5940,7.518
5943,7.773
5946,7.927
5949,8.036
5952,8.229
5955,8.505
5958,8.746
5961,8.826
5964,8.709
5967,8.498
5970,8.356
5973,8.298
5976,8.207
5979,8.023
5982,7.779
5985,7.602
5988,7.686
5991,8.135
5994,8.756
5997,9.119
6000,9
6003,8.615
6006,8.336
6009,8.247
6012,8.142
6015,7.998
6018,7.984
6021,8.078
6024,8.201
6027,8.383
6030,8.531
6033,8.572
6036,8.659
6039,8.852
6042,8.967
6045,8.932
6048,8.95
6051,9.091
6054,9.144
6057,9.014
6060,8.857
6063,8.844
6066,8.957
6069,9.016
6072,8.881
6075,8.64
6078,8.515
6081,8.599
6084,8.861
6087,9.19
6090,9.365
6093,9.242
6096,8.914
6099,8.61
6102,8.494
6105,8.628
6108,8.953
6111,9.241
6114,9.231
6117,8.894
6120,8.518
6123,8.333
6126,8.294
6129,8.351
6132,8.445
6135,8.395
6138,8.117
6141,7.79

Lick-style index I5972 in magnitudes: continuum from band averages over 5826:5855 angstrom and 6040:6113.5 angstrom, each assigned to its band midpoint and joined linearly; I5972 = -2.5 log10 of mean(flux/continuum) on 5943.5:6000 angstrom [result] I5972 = 0.097 mag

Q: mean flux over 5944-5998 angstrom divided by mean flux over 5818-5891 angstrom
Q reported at 0.93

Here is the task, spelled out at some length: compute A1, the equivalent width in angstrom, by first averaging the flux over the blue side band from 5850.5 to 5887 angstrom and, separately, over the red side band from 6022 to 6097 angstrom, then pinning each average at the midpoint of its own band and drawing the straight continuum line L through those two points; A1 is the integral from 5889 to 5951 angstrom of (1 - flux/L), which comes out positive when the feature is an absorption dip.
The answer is 3.3 angstrom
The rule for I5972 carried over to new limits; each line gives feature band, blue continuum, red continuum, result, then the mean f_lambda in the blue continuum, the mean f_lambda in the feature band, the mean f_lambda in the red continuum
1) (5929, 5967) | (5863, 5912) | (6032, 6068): 0.073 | 8.59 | 8.14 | 8.91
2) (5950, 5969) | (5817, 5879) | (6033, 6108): 0.049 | 9.04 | 8.56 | 8.88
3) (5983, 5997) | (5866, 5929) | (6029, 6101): 0.075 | 8.55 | 8.15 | 8.88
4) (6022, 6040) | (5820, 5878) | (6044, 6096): 0.056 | 9.05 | 8.51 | 8.95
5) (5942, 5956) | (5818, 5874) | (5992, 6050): 0.086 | 9.07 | 8.09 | 8.54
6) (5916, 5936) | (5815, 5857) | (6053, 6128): 0.107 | 9.19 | 8.22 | 8.84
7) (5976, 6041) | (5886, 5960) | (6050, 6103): 0.040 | 8.3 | 8.32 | 8.9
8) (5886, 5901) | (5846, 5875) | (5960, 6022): 0.079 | 8.9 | 8.13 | 8.3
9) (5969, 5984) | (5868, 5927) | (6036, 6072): 0.083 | 8.55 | 8.11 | 8.95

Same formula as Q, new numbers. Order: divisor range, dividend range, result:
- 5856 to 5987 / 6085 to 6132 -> 1.05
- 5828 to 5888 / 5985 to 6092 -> 0.97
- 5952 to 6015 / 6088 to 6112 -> 1.07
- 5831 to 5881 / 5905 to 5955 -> 0.91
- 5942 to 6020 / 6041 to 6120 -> 1.08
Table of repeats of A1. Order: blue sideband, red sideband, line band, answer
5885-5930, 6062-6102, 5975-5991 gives 1.4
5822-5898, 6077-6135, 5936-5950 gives 1.7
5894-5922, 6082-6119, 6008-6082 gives 1.9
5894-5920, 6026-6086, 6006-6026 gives 1.5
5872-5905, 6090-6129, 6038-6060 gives -0.8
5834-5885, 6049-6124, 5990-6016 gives 1.2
